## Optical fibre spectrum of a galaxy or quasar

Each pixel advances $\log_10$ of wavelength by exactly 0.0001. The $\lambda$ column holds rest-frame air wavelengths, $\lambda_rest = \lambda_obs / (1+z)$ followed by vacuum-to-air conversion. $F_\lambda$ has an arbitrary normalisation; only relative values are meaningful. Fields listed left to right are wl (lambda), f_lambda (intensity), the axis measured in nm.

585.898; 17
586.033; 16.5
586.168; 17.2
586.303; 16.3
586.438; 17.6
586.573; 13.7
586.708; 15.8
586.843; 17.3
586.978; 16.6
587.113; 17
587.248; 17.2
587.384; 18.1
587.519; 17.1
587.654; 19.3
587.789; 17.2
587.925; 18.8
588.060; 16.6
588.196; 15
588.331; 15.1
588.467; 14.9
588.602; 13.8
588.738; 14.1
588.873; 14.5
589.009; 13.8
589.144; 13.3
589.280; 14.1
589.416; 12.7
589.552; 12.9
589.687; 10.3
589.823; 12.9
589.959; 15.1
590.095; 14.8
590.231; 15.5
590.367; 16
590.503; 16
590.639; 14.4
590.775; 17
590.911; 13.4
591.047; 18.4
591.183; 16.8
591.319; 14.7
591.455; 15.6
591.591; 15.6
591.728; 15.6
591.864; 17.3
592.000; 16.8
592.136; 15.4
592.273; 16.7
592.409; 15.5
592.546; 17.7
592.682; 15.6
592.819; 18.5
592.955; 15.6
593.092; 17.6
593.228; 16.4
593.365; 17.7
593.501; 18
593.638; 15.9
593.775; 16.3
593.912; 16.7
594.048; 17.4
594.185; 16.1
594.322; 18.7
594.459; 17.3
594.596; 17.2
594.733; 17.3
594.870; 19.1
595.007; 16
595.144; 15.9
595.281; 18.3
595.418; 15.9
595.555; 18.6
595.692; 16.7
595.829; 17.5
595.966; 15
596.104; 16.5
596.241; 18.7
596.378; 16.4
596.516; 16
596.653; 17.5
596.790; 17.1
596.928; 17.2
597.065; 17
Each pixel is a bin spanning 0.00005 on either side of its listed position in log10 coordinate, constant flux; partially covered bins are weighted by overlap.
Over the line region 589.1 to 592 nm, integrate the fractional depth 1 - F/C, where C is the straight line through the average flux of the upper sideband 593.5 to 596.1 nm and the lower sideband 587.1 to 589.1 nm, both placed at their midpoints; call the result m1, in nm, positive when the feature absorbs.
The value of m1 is 0.27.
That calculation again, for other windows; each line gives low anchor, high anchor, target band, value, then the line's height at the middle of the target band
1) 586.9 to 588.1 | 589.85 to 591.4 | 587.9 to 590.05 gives 0.322 nm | 16.6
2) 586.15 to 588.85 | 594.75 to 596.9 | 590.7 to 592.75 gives 0.071 nm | 16.7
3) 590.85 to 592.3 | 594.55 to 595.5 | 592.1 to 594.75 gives -0.044 nm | 16.6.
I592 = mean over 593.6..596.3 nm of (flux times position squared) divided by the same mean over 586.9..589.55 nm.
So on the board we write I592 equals 1.1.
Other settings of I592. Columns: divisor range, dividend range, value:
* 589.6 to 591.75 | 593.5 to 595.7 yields 1.15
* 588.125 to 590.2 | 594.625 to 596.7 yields 1.26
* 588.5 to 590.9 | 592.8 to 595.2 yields 1.22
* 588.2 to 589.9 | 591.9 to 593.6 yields 1.25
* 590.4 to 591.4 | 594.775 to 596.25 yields 1.09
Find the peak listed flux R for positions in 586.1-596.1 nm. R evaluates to 19.3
